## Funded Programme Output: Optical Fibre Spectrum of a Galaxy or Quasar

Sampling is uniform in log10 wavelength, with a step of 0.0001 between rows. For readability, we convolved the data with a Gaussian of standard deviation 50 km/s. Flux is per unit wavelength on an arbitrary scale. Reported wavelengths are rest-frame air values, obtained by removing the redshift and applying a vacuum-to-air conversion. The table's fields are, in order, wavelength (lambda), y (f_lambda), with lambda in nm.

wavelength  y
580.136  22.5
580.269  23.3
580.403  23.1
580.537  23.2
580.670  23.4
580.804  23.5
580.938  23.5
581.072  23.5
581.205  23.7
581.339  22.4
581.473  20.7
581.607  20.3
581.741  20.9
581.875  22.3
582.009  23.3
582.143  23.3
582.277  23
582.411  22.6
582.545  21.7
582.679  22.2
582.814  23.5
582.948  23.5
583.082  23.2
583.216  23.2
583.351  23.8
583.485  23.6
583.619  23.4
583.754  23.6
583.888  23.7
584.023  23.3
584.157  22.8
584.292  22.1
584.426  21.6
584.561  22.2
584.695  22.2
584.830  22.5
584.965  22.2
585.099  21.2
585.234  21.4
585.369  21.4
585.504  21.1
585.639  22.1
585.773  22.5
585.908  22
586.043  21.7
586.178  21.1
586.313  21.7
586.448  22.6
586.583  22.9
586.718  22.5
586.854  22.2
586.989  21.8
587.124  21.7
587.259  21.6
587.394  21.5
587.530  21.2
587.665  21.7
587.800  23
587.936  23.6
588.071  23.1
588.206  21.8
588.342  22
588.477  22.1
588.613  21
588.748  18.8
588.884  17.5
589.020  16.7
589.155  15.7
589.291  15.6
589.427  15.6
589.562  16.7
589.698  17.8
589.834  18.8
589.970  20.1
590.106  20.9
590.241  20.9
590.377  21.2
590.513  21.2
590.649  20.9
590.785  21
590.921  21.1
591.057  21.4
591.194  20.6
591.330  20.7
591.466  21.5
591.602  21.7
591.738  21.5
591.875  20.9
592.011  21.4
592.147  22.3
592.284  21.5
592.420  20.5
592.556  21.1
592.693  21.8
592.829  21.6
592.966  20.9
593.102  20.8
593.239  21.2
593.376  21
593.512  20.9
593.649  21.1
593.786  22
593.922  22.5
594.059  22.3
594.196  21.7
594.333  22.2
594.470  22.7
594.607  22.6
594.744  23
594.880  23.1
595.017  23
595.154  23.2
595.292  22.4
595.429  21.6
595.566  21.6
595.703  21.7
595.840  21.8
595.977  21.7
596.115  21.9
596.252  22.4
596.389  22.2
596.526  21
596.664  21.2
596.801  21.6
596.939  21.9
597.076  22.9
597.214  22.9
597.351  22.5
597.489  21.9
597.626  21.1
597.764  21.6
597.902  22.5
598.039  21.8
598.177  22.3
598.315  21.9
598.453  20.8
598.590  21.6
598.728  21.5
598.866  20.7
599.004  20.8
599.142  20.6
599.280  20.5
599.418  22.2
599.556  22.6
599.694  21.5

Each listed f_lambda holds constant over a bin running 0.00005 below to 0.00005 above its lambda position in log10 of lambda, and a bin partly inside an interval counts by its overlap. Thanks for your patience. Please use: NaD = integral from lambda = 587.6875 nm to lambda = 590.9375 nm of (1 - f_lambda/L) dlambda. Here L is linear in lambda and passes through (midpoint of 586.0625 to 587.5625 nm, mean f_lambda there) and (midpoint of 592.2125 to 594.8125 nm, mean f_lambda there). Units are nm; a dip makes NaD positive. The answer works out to 0.29 nm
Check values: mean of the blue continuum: 21.9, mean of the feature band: 19.9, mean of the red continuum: 21.7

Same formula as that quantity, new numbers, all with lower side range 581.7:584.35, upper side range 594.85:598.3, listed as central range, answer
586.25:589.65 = 0.31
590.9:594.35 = 0.14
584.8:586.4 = 0.07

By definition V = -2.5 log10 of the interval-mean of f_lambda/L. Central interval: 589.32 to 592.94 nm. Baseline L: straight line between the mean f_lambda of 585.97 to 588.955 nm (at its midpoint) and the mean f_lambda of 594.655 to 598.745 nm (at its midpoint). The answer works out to 0.067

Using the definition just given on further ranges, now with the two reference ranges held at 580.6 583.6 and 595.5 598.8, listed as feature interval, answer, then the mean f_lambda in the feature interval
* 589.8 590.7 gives 0.08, 20.6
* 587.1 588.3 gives 0.01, 22.1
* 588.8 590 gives 0.29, 17.1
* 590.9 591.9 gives 0.05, 21.2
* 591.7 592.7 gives 0.04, 21.3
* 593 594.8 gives 0.01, 21.8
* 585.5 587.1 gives 0.02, 22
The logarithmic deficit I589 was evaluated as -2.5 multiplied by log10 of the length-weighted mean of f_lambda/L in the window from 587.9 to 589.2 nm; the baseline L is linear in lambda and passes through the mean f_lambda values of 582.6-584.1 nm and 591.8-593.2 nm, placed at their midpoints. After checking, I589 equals 0.10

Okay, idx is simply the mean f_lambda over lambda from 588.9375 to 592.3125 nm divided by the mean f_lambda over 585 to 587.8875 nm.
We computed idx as 0.91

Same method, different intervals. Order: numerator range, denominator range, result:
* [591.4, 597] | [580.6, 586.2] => 0.97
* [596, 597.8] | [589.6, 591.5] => 1.07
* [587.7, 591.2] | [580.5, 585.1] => 0.88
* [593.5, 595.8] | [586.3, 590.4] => 1.09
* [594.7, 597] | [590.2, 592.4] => 1.04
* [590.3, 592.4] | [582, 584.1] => 0.92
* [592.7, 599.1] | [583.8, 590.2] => 1.04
